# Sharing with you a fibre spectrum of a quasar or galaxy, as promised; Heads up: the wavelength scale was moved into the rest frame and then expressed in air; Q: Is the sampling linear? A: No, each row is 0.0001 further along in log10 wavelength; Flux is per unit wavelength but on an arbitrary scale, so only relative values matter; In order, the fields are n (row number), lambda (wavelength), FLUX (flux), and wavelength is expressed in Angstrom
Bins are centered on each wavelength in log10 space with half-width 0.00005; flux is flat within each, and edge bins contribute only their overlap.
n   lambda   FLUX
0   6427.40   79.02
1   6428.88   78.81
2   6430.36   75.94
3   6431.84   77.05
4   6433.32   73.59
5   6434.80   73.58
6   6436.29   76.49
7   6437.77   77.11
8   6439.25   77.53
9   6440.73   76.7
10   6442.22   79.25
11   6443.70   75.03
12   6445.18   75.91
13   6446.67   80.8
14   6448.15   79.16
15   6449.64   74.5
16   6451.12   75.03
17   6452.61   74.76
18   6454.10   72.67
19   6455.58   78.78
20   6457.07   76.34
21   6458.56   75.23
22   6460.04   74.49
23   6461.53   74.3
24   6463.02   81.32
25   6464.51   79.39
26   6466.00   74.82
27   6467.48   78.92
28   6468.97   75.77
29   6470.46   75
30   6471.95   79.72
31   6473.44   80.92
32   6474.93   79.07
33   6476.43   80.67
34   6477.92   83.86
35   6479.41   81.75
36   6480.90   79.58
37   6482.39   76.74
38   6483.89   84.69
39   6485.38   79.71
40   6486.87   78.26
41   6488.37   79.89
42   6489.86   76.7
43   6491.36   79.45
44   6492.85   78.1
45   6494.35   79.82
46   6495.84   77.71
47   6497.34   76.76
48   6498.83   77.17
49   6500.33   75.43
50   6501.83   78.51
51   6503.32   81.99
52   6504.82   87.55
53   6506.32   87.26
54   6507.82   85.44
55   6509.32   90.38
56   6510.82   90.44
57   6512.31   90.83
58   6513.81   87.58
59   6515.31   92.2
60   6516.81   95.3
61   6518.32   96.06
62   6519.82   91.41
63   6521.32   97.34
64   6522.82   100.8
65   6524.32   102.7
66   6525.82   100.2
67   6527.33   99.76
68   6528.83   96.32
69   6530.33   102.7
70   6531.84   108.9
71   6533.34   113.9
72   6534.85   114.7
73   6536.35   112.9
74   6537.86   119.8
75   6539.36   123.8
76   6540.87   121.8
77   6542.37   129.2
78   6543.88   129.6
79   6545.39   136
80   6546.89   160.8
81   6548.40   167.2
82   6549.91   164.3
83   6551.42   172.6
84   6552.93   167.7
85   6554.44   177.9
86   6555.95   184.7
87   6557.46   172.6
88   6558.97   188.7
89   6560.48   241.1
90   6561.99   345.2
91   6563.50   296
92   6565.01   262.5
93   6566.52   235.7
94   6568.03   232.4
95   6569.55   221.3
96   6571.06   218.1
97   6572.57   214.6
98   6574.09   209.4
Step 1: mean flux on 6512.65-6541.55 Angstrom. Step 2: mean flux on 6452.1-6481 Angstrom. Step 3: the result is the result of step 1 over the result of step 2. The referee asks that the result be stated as 1.3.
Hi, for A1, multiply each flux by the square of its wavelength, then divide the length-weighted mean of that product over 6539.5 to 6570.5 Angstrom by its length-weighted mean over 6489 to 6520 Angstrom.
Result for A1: 2.34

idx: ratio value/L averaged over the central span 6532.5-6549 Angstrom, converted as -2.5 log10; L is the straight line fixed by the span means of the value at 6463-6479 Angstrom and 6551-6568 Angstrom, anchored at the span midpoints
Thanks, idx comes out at 0.44 mag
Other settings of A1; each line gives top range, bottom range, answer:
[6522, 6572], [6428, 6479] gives 2.20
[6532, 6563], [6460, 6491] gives 2.10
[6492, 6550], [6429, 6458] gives 1.38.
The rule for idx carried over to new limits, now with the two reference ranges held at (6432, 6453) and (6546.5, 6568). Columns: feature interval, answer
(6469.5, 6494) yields 0.46 mag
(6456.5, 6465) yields 0.26 mag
